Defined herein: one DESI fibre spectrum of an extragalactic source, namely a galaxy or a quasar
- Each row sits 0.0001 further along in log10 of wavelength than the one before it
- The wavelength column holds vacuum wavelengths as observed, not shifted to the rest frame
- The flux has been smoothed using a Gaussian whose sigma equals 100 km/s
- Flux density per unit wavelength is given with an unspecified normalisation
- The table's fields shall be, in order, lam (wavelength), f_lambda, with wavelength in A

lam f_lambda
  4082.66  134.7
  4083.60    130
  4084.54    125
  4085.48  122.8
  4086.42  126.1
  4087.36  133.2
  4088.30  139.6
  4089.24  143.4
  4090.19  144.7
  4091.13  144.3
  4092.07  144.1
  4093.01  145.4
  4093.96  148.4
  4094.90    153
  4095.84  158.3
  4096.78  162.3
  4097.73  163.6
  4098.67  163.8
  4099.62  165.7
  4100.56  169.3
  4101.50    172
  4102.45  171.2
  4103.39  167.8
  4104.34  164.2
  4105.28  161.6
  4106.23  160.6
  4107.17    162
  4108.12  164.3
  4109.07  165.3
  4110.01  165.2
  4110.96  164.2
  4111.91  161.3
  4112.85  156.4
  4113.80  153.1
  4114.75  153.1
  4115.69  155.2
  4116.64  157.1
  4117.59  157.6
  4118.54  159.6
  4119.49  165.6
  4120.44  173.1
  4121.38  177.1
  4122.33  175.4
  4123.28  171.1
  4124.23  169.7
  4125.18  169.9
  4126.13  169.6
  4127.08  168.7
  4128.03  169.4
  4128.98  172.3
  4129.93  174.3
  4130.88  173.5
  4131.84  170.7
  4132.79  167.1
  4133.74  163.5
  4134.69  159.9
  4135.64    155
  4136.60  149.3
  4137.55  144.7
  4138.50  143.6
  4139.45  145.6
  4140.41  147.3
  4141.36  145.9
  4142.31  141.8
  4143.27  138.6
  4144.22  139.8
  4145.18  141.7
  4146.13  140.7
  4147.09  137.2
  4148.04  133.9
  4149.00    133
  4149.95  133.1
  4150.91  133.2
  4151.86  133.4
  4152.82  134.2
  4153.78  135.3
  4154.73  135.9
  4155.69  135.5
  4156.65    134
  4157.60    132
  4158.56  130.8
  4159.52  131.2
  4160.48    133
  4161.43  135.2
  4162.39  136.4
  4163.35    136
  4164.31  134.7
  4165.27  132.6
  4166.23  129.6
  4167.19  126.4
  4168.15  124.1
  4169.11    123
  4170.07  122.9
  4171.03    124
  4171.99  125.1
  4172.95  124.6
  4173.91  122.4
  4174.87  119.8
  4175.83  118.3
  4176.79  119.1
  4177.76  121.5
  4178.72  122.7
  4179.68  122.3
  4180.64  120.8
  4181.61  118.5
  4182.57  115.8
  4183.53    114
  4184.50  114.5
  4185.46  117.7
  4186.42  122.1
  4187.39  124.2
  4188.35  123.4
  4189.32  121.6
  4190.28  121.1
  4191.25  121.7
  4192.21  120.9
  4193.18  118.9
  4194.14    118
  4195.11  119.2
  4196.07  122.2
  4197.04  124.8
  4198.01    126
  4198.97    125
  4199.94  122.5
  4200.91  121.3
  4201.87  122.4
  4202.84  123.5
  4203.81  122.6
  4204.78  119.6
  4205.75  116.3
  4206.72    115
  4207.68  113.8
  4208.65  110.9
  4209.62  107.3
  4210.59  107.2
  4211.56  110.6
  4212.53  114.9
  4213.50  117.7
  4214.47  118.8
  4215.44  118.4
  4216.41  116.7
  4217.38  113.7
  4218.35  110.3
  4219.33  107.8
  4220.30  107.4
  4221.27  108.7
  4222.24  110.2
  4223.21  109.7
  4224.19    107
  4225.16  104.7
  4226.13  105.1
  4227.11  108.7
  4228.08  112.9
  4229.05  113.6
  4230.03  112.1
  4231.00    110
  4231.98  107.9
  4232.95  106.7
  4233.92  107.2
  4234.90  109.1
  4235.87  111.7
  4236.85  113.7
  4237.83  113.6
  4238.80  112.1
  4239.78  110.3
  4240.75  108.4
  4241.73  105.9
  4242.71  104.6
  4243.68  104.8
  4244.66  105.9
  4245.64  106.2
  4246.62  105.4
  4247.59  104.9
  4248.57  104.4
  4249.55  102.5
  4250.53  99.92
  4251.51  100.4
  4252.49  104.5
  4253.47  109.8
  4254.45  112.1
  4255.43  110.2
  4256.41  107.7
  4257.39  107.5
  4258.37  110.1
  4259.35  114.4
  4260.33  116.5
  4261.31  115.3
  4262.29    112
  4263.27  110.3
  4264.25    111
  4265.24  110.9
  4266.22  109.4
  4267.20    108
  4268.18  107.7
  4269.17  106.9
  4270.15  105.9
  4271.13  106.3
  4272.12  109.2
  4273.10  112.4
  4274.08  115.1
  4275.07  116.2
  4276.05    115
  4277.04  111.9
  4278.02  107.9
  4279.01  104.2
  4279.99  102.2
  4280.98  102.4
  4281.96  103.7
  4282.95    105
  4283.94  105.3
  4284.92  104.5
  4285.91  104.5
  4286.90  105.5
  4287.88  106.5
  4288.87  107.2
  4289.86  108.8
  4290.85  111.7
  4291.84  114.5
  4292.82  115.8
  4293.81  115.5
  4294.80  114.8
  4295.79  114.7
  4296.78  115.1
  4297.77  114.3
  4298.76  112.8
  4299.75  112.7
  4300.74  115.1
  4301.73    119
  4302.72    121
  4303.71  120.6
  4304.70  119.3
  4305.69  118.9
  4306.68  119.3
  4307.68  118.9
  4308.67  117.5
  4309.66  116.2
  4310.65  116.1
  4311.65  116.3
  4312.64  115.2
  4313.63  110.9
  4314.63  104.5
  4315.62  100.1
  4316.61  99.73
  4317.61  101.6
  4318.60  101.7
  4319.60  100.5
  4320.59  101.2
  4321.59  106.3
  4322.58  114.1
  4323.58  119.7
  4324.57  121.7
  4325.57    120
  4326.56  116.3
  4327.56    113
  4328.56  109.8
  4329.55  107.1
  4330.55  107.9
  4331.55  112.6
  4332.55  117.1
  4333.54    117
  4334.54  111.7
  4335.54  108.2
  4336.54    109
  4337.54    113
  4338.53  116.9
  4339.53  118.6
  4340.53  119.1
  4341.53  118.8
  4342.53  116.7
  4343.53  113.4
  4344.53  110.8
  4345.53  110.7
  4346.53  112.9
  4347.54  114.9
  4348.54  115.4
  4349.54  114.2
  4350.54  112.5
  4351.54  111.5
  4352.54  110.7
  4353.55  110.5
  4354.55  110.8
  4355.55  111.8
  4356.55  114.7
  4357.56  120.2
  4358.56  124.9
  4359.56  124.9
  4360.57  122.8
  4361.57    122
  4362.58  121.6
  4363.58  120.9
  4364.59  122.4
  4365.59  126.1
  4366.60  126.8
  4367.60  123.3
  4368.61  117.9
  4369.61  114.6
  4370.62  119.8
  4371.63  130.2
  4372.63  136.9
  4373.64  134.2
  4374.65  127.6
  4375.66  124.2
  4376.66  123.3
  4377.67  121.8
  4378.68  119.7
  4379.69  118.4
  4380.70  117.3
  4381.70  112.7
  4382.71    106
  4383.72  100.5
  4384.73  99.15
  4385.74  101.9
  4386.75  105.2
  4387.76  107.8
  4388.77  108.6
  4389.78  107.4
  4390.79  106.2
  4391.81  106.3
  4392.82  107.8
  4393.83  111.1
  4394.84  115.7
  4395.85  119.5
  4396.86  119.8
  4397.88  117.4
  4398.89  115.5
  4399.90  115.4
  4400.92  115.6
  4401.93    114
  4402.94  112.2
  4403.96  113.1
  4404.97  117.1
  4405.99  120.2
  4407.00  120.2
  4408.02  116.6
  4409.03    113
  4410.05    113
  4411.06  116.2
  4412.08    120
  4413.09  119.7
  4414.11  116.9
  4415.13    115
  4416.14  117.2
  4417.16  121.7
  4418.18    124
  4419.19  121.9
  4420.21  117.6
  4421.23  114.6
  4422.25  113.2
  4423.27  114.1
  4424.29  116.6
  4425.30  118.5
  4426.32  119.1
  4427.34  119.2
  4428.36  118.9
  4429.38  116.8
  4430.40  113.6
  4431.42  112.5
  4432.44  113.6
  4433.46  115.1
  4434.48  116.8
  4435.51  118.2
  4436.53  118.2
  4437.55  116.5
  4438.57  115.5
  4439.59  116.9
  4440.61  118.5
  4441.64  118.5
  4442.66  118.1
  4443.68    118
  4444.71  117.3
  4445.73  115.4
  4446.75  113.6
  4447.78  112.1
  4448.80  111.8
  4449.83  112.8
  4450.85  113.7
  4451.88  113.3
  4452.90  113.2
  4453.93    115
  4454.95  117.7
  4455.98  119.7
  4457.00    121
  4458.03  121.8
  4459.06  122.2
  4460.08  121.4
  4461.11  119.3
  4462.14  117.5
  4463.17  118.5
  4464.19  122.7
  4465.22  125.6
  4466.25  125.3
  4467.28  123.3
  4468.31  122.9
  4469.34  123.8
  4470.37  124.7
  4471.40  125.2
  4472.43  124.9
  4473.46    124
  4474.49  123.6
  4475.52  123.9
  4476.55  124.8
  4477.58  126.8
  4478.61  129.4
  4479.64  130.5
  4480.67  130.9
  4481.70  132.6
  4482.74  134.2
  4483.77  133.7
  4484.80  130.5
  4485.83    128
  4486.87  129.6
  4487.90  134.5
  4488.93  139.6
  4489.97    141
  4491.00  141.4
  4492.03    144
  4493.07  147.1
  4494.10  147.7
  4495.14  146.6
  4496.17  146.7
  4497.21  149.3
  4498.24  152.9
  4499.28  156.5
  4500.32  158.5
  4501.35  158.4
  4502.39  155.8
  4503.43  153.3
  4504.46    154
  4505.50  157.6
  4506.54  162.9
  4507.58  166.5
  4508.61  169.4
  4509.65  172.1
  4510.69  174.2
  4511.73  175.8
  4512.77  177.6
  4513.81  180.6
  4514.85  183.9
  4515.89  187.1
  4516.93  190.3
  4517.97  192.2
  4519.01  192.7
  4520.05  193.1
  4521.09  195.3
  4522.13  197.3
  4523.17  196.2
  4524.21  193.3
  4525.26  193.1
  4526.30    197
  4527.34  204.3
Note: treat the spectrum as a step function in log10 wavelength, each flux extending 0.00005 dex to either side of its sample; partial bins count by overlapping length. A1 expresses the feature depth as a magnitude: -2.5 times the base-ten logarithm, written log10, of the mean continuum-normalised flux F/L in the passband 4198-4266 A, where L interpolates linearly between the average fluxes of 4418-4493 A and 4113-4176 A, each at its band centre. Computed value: 0.242 mag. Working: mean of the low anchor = 146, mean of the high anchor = 122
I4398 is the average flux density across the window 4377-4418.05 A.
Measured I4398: 114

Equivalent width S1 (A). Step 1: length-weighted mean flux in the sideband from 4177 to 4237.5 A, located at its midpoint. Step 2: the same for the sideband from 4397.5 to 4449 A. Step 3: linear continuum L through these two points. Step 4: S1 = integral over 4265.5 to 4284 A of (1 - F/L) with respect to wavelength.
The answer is 1.2 A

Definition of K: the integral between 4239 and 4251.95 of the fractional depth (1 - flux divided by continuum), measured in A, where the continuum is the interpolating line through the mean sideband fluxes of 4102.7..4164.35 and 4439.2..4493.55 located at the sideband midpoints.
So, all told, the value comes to 3.4 A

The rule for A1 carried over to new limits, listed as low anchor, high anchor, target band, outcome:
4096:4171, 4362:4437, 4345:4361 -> 0.07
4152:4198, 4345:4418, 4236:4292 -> 0.12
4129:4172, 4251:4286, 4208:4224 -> 0.10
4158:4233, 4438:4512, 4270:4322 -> 0.12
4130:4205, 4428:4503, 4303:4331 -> 0.15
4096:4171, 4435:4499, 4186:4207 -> 0.20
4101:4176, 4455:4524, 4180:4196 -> 0.23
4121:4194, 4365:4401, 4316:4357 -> 0.08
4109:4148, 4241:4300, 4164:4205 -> 0.14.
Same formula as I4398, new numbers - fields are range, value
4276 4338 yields 111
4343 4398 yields 116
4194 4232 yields 115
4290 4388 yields 115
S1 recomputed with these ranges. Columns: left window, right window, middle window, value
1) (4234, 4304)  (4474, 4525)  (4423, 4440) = 3.1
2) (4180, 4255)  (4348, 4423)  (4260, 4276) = 0.5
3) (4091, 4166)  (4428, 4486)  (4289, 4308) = 2.9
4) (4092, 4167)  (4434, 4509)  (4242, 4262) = 5.2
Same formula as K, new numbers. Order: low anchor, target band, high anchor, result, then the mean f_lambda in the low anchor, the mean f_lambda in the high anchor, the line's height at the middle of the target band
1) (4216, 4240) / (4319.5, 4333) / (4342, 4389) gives 0.3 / 110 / 117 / 115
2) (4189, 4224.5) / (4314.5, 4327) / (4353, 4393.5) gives 0.9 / 117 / 117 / 117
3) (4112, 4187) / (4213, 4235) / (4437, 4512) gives 4.6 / 142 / 132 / 140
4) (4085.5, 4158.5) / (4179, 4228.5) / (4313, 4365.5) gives 7.9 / 154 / 113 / 139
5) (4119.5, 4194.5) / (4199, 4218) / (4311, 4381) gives 2.2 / 138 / 116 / 132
